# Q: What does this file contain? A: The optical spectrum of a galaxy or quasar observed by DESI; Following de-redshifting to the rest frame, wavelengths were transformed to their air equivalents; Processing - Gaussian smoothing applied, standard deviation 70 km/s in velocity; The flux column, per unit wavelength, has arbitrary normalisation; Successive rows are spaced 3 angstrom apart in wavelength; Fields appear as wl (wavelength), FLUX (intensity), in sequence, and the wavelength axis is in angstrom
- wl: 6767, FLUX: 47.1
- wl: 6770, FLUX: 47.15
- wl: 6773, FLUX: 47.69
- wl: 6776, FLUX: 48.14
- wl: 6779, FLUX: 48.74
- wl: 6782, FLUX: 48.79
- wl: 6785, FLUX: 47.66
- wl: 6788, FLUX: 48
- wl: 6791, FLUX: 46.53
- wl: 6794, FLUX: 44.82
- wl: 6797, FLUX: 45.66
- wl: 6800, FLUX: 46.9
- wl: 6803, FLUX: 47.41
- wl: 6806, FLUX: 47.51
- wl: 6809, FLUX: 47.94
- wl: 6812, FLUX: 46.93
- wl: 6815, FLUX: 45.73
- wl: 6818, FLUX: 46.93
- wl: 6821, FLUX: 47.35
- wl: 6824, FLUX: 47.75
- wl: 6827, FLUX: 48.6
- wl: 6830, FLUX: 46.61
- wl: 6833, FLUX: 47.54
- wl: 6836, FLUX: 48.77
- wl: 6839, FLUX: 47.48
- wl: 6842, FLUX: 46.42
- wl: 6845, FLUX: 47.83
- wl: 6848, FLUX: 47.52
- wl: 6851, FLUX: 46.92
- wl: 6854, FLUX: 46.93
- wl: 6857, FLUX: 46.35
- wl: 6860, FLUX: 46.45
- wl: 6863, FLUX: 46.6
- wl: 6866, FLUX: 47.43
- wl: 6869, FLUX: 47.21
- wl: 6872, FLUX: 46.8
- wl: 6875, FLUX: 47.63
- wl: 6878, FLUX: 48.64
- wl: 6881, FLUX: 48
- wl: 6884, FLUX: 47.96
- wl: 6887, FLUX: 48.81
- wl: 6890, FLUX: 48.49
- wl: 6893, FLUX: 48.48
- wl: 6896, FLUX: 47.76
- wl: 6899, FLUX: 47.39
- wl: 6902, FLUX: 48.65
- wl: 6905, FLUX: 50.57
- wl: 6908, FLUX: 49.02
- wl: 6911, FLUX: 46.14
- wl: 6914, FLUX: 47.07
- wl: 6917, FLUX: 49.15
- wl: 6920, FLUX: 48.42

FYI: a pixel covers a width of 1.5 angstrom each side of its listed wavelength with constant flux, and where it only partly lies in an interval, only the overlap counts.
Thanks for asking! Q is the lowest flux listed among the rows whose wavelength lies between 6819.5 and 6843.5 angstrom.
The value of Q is 46.42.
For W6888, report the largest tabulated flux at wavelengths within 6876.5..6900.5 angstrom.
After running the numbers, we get 48.81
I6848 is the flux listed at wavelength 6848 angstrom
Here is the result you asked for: 47.52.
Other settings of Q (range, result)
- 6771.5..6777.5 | 47.69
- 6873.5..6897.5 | 47.63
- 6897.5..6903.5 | 47.39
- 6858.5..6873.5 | 46.45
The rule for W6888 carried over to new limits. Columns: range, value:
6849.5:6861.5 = 46.93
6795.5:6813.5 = 47.94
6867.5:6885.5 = 48.64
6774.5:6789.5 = 48.79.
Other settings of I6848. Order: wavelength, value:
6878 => 48.64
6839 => 47.48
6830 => 46.61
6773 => 47.69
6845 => 47.83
